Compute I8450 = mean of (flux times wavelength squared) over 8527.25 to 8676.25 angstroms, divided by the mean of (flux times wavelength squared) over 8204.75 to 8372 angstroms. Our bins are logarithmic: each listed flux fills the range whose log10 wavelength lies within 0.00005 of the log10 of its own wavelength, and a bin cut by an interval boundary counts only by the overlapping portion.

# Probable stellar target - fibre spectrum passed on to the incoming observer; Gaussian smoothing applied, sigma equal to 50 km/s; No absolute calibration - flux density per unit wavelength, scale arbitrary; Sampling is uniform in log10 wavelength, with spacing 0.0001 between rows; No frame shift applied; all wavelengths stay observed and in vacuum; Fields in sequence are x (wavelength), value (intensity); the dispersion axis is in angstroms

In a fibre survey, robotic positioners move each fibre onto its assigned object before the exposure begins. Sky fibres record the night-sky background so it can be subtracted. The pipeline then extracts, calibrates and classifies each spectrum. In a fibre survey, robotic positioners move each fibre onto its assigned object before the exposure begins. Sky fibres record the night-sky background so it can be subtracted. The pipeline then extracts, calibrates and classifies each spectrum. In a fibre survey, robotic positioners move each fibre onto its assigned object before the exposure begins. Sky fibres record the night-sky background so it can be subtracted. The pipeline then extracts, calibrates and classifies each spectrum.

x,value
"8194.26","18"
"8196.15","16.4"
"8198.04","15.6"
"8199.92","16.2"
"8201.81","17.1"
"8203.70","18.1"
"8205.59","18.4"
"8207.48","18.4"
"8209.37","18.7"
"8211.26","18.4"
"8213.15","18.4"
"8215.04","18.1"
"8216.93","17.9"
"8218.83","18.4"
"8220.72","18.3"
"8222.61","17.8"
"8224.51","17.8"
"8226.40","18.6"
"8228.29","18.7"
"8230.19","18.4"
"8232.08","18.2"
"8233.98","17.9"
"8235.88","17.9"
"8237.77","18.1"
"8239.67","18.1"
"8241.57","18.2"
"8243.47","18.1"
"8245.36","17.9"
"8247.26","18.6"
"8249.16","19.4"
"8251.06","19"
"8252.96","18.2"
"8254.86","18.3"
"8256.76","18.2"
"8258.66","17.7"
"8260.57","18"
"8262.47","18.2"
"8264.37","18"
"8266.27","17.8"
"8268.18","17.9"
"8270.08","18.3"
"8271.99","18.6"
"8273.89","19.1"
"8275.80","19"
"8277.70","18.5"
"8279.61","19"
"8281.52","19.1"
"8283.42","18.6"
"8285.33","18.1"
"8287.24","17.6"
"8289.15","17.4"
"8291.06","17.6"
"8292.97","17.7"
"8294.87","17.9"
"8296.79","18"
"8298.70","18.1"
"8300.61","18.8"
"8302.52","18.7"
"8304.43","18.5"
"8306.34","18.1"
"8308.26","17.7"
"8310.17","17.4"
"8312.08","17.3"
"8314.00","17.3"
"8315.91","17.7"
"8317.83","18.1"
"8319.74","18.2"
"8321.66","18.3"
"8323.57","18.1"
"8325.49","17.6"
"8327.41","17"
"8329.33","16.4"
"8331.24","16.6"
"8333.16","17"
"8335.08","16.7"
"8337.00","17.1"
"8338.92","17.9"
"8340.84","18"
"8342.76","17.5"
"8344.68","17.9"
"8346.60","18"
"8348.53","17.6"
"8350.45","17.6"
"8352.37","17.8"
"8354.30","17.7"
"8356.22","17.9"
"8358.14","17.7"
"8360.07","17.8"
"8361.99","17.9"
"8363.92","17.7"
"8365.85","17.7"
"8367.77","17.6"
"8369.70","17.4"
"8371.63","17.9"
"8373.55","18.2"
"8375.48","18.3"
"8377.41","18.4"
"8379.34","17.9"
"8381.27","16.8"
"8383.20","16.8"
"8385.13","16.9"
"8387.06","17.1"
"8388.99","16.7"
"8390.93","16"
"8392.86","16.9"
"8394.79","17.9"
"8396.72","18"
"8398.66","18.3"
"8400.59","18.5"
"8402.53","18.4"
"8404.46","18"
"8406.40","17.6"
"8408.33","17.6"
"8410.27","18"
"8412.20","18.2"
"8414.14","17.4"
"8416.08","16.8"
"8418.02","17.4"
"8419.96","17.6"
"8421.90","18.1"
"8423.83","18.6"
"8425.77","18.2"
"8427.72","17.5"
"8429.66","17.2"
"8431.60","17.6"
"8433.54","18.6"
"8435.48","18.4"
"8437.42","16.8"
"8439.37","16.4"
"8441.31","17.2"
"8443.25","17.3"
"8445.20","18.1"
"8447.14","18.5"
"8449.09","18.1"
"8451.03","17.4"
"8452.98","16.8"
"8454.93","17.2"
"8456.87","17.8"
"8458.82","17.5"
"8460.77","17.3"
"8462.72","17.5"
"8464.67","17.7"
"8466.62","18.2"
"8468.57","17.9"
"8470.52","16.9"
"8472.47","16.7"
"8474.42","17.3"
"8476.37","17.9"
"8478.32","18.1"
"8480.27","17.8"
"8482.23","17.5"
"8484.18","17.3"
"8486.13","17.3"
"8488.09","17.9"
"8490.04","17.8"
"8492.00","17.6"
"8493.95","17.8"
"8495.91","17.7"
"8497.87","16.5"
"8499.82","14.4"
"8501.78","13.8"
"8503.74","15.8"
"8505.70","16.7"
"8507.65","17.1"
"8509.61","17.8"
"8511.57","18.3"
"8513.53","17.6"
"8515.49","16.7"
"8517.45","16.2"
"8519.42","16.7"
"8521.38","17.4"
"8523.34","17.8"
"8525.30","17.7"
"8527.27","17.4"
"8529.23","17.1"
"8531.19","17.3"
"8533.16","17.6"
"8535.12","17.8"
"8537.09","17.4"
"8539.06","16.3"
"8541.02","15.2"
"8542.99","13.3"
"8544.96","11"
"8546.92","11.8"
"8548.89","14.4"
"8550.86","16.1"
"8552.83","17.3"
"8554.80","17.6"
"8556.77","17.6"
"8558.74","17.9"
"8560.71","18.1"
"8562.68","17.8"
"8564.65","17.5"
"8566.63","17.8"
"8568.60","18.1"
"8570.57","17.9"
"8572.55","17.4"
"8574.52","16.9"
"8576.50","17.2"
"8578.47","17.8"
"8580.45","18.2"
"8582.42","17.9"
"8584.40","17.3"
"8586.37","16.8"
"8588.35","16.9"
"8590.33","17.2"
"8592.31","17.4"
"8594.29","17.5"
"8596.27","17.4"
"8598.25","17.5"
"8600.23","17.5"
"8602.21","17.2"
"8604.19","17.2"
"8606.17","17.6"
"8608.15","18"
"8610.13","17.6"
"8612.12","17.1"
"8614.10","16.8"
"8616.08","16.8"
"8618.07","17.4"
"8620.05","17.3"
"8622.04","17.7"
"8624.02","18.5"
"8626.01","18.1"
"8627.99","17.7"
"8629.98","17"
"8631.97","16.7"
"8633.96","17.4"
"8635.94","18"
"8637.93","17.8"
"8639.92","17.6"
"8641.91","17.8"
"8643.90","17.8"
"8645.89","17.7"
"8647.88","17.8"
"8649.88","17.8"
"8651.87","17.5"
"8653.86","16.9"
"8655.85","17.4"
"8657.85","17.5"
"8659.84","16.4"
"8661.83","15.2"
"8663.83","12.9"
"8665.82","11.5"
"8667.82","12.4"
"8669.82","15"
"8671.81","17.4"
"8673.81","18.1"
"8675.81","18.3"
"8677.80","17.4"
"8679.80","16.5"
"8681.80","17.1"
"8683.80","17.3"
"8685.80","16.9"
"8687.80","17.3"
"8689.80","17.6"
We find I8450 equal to 1.01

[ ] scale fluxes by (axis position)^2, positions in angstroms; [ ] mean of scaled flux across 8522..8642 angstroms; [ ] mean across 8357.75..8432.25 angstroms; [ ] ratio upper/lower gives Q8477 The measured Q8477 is 1.01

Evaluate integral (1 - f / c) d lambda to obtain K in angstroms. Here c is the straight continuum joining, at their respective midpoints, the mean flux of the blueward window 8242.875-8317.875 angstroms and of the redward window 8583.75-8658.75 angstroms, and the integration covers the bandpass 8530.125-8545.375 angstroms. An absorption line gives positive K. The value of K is 1.5 angstroms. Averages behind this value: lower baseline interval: 18.2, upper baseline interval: 17.5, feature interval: 15.9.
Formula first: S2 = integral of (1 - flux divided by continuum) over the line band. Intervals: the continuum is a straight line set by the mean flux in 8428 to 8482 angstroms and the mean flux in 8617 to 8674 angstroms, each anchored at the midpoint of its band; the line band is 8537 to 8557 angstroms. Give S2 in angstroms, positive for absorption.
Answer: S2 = 2.5 angstroms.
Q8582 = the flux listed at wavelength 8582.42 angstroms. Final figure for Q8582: 17.9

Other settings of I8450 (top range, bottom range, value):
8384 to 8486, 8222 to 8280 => 1.00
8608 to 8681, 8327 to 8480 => 1.02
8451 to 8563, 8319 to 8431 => 0.99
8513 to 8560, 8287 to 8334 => 0.97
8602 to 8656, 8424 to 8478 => 1.04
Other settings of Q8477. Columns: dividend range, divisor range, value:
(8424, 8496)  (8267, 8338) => 1.02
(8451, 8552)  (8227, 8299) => 0.97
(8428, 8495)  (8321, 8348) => 1.04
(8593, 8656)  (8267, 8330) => 1.05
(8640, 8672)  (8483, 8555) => 1.01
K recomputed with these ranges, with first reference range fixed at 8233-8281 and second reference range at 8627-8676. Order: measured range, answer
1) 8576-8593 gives -0.5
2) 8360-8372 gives 0.1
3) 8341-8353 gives 0.1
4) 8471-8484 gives -0.1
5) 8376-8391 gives 0.5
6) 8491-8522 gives 1.0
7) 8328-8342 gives 0.7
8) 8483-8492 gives -0.1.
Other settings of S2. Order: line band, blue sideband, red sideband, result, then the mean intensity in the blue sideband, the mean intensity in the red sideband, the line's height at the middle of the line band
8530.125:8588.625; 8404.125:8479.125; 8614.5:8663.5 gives 2.39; 17.6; 17.3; 17.5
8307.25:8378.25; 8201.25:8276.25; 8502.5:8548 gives -0.26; 18.3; 16.4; 17.6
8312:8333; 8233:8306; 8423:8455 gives 0.67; 18.3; 17.6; 18.1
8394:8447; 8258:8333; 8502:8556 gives -1.99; 18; 16.4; 17.1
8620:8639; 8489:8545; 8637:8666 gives -0.98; 16.7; 16.8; 16.8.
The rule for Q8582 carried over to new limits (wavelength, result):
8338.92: 17.9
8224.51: 17.8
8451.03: 17.4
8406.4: 17.6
